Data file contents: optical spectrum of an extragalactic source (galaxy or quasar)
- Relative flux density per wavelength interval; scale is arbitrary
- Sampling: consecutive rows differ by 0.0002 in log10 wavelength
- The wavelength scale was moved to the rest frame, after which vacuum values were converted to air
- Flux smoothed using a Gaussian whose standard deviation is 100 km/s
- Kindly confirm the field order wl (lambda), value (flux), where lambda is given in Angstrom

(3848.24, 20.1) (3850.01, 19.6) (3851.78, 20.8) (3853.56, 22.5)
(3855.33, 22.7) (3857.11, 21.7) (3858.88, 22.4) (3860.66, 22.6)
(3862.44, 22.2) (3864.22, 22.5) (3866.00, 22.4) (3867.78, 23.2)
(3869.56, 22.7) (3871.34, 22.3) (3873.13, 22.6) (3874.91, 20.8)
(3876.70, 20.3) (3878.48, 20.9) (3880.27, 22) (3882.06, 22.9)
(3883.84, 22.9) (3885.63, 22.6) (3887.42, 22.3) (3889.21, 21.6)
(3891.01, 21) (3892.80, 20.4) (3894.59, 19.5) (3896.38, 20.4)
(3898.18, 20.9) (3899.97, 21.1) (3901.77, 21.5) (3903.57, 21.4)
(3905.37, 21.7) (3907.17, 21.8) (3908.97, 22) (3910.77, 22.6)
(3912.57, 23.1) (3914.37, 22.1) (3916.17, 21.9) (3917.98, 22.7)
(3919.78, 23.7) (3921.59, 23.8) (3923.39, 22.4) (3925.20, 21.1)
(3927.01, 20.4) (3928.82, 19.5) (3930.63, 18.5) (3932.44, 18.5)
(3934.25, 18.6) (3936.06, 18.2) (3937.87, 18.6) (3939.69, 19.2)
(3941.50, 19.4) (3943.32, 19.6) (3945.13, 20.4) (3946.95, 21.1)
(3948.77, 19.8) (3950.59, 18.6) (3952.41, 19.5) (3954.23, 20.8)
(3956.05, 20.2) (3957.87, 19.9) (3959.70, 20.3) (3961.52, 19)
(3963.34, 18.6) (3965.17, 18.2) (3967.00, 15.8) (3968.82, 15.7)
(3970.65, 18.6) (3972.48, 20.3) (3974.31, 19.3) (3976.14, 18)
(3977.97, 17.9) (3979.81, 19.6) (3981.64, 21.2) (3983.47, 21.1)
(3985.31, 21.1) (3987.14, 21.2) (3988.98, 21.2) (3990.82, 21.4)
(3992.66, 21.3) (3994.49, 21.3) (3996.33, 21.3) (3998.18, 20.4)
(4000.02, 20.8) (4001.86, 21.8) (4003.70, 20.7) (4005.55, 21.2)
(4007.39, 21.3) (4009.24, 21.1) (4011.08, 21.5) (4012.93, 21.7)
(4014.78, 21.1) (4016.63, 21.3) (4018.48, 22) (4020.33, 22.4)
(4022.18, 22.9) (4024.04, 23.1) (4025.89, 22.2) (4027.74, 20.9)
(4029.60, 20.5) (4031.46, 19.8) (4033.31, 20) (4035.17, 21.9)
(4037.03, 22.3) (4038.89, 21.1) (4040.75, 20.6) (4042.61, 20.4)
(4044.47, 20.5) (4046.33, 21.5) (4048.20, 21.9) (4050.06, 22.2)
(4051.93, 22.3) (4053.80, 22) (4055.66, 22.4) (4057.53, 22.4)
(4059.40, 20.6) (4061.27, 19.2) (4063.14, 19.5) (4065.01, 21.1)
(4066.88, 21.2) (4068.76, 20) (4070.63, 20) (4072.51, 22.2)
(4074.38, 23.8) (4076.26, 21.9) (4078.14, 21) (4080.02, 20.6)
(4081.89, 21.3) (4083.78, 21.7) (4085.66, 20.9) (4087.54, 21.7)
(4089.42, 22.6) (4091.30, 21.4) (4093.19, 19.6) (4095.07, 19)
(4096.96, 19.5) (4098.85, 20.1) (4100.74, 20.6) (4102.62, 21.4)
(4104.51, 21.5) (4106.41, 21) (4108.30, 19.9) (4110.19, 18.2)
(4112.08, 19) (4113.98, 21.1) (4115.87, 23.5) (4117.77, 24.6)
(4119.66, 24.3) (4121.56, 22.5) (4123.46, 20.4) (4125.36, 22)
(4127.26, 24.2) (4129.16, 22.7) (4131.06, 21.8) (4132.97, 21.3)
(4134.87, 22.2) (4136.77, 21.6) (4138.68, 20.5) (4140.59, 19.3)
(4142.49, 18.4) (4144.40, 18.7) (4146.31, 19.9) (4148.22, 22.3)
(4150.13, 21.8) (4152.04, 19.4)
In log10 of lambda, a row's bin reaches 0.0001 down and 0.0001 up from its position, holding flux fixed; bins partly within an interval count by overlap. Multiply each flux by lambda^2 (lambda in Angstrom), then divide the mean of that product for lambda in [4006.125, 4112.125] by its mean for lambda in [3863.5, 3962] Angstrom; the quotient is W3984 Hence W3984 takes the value 1.08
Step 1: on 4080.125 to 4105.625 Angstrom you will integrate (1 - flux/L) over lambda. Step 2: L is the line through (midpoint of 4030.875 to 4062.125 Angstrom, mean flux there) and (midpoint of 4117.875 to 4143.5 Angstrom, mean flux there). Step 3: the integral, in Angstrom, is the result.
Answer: 0.8 Angstrom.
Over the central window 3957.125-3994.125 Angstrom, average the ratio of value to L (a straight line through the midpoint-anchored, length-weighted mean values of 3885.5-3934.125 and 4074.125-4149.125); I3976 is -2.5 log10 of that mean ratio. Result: 0.10 mag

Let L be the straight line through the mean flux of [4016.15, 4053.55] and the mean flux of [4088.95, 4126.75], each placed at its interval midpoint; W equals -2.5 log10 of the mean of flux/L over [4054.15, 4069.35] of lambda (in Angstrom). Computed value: 0.03 mag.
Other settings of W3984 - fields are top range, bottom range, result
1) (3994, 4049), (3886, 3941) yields 1.07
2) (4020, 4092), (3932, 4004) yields 1.13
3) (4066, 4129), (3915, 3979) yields 1.17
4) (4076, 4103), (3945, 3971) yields 1.17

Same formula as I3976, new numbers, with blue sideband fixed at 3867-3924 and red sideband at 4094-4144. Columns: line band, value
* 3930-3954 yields 0.13 mag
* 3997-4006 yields 0.03 mag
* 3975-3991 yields 0.07 mag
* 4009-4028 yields -0.02 mag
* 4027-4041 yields 0.03 mag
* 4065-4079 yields -0.01 mag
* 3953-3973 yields 0.15 mag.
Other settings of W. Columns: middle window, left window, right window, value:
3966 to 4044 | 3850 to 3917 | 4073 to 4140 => 0.05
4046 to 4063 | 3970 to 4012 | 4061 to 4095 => -0.03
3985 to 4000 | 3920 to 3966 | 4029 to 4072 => -0.04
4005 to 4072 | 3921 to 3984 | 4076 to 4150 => -0.05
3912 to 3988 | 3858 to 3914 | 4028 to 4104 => 0.09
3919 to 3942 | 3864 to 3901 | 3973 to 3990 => 0.04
